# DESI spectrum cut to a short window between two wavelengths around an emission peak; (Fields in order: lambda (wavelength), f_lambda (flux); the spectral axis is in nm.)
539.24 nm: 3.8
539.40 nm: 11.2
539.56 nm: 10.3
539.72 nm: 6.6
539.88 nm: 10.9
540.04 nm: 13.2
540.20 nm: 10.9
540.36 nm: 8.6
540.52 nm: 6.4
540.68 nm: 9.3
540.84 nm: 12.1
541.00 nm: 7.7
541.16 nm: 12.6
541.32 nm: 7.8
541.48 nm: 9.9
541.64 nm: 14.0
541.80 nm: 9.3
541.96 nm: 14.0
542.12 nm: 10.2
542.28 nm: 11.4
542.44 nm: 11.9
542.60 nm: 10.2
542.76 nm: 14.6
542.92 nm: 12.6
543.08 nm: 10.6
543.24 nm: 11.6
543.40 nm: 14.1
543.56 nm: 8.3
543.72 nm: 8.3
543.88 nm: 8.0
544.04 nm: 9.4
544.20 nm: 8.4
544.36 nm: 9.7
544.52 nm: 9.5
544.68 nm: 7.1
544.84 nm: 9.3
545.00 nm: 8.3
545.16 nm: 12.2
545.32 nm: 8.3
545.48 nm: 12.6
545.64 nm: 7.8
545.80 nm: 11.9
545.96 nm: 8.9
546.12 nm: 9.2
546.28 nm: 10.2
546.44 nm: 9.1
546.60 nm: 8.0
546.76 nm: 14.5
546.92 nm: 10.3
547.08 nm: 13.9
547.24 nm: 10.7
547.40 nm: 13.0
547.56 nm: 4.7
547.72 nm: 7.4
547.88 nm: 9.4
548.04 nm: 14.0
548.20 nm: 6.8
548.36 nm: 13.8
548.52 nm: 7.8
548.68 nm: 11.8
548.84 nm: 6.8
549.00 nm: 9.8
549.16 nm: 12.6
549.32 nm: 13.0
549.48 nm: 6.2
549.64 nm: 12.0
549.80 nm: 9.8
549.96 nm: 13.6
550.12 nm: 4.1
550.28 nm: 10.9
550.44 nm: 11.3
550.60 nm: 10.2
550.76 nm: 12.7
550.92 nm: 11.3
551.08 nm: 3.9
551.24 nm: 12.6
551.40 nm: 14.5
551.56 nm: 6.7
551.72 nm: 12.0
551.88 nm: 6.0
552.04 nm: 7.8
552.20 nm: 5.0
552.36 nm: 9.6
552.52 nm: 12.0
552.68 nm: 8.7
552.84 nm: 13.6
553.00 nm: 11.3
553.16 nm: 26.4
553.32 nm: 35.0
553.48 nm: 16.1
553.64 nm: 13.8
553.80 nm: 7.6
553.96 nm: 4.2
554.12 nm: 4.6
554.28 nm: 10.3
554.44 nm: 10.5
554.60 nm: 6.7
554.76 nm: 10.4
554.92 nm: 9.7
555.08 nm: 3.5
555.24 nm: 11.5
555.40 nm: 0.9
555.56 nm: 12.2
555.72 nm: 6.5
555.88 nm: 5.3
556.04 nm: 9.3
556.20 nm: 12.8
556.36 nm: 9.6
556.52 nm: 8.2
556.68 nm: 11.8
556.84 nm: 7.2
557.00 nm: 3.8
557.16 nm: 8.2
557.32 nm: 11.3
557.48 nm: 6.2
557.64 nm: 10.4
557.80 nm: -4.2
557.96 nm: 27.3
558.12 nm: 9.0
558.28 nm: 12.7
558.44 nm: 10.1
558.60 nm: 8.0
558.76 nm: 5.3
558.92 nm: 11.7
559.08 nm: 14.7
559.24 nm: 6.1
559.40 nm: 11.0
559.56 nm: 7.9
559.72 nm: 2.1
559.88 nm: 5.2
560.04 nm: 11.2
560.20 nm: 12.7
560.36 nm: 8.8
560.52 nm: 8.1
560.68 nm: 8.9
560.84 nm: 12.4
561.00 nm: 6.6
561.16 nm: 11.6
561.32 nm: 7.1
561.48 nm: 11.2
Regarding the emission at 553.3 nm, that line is [O III] 5007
